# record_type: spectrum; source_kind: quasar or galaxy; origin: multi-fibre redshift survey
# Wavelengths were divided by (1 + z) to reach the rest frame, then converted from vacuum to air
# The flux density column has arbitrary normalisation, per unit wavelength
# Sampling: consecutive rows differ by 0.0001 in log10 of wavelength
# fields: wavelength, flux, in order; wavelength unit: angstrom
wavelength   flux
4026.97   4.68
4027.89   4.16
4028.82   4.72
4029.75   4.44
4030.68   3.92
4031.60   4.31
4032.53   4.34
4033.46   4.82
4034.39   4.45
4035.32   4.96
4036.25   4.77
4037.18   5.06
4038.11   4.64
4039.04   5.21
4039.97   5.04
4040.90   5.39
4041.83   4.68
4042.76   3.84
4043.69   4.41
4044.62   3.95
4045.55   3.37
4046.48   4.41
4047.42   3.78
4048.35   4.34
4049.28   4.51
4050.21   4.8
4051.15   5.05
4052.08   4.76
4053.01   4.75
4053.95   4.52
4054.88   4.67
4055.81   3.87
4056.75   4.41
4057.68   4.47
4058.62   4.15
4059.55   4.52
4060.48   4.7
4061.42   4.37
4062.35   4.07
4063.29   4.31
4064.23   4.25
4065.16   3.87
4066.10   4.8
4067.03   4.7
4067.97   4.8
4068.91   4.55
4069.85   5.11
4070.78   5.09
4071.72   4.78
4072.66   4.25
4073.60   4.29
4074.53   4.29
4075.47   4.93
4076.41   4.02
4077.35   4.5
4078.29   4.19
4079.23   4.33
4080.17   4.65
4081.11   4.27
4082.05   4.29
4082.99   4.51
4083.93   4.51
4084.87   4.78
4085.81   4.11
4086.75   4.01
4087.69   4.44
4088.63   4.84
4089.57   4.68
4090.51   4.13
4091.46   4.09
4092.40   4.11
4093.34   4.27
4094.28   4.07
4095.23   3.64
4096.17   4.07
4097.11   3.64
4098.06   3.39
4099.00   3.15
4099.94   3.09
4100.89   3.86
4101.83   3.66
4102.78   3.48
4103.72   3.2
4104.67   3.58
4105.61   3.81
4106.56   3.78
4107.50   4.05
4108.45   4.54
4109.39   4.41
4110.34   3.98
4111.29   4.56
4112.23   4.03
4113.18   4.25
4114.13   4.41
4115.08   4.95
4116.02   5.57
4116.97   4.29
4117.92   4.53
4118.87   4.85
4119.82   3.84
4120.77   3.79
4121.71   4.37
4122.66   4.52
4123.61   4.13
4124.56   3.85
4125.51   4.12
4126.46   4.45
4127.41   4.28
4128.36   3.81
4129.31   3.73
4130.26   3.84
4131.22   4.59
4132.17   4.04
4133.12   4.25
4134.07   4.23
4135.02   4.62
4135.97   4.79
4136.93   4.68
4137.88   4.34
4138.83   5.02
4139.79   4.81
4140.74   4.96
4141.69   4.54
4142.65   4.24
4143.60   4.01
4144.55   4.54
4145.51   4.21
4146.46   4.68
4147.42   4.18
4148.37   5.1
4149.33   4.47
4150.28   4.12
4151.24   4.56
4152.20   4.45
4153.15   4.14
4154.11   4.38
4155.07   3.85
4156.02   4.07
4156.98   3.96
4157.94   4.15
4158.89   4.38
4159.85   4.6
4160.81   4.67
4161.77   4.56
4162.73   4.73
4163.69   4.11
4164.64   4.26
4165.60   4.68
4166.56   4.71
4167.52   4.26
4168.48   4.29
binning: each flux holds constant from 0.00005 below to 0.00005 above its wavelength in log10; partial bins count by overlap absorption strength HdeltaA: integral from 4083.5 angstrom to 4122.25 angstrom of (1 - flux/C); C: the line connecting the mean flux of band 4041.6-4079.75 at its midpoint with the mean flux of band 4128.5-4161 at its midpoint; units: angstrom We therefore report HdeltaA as 2.5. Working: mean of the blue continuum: 4.42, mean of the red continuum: 4.38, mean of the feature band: 4.12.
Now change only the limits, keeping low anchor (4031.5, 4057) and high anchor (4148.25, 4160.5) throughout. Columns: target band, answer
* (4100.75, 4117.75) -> 1.0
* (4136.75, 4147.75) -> -0.5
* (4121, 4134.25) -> 0.7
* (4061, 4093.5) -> 0.3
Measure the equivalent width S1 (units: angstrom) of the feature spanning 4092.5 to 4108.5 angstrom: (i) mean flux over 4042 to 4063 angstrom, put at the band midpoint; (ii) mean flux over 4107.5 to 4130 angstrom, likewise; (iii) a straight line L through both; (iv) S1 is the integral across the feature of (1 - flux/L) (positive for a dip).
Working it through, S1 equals 2.3 angstrom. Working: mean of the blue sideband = 4.36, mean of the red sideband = 4.31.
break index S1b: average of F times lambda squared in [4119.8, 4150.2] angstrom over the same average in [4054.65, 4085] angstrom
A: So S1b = 1.01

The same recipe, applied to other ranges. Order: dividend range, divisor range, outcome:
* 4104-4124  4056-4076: 0.98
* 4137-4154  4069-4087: 1.04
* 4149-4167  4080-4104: 1.12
